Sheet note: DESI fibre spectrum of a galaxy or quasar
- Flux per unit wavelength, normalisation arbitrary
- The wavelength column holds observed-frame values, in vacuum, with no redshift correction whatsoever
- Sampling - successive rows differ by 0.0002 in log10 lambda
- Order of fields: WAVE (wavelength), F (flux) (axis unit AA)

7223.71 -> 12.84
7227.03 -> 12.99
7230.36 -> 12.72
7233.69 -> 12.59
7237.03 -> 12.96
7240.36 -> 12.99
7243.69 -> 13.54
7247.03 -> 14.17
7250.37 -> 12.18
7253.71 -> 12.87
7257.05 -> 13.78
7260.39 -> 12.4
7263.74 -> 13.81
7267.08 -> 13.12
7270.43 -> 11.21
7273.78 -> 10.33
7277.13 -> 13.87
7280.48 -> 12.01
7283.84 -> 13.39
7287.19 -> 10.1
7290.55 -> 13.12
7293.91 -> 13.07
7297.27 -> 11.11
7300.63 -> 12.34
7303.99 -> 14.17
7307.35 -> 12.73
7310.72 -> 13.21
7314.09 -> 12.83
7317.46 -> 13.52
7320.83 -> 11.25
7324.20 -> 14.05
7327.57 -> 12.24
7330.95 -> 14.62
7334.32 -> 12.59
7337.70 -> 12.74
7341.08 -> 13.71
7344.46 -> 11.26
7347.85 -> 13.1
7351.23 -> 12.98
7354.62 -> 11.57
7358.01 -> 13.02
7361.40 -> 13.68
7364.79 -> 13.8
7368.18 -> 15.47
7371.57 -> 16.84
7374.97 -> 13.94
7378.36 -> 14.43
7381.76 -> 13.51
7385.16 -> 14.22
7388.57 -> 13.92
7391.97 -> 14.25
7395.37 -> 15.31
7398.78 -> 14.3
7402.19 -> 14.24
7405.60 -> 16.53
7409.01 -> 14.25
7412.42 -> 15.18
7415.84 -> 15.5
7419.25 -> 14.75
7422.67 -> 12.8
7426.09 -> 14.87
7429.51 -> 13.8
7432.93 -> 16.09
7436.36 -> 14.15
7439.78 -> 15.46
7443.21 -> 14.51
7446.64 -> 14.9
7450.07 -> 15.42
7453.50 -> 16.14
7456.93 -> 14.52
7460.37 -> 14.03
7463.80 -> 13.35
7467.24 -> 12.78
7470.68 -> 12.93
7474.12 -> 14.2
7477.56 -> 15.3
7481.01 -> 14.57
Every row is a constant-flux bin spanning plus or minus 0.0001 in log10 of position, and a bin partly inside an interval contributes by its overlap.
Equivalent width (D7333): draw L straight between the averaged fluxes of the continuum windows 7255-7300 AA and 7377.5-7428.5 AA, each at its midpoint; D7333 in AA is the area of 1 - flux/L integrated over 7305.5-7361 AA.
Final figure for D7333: 2.00 AA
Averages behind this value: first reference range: 12.4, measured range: 12.9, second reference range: 14.5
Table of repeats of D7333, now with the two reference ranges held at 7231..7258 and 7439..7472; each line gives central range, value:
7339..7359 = 1.67 AA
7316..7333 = 0.59 AA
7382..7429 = -1.62 AA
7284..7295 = 0.95 AA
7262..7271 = 0.23 AA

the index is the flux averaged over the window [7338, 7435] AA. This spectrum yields 14.2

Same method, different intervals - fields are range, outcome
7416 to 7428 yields 14.3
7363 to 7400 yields 14.5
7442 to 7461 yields 15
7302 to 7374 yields 13.3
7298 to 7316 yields 13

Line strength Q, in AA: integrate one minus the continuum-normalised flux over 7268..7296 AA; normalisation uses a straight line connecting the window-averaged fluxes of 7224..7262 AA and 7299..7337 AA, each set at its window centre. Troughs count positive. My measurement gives 1.89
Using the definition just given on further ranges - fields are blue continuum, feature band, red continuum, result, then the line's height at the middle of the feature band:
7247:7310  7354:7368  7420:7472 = 0.1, 13.5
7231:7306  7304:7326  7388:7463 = 0.5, 13.3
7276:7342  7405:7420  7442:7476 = -1.5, 13.8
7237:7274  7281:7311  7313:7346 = 0.8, 12.9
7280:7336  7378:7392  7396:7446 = 0.1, 14.1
